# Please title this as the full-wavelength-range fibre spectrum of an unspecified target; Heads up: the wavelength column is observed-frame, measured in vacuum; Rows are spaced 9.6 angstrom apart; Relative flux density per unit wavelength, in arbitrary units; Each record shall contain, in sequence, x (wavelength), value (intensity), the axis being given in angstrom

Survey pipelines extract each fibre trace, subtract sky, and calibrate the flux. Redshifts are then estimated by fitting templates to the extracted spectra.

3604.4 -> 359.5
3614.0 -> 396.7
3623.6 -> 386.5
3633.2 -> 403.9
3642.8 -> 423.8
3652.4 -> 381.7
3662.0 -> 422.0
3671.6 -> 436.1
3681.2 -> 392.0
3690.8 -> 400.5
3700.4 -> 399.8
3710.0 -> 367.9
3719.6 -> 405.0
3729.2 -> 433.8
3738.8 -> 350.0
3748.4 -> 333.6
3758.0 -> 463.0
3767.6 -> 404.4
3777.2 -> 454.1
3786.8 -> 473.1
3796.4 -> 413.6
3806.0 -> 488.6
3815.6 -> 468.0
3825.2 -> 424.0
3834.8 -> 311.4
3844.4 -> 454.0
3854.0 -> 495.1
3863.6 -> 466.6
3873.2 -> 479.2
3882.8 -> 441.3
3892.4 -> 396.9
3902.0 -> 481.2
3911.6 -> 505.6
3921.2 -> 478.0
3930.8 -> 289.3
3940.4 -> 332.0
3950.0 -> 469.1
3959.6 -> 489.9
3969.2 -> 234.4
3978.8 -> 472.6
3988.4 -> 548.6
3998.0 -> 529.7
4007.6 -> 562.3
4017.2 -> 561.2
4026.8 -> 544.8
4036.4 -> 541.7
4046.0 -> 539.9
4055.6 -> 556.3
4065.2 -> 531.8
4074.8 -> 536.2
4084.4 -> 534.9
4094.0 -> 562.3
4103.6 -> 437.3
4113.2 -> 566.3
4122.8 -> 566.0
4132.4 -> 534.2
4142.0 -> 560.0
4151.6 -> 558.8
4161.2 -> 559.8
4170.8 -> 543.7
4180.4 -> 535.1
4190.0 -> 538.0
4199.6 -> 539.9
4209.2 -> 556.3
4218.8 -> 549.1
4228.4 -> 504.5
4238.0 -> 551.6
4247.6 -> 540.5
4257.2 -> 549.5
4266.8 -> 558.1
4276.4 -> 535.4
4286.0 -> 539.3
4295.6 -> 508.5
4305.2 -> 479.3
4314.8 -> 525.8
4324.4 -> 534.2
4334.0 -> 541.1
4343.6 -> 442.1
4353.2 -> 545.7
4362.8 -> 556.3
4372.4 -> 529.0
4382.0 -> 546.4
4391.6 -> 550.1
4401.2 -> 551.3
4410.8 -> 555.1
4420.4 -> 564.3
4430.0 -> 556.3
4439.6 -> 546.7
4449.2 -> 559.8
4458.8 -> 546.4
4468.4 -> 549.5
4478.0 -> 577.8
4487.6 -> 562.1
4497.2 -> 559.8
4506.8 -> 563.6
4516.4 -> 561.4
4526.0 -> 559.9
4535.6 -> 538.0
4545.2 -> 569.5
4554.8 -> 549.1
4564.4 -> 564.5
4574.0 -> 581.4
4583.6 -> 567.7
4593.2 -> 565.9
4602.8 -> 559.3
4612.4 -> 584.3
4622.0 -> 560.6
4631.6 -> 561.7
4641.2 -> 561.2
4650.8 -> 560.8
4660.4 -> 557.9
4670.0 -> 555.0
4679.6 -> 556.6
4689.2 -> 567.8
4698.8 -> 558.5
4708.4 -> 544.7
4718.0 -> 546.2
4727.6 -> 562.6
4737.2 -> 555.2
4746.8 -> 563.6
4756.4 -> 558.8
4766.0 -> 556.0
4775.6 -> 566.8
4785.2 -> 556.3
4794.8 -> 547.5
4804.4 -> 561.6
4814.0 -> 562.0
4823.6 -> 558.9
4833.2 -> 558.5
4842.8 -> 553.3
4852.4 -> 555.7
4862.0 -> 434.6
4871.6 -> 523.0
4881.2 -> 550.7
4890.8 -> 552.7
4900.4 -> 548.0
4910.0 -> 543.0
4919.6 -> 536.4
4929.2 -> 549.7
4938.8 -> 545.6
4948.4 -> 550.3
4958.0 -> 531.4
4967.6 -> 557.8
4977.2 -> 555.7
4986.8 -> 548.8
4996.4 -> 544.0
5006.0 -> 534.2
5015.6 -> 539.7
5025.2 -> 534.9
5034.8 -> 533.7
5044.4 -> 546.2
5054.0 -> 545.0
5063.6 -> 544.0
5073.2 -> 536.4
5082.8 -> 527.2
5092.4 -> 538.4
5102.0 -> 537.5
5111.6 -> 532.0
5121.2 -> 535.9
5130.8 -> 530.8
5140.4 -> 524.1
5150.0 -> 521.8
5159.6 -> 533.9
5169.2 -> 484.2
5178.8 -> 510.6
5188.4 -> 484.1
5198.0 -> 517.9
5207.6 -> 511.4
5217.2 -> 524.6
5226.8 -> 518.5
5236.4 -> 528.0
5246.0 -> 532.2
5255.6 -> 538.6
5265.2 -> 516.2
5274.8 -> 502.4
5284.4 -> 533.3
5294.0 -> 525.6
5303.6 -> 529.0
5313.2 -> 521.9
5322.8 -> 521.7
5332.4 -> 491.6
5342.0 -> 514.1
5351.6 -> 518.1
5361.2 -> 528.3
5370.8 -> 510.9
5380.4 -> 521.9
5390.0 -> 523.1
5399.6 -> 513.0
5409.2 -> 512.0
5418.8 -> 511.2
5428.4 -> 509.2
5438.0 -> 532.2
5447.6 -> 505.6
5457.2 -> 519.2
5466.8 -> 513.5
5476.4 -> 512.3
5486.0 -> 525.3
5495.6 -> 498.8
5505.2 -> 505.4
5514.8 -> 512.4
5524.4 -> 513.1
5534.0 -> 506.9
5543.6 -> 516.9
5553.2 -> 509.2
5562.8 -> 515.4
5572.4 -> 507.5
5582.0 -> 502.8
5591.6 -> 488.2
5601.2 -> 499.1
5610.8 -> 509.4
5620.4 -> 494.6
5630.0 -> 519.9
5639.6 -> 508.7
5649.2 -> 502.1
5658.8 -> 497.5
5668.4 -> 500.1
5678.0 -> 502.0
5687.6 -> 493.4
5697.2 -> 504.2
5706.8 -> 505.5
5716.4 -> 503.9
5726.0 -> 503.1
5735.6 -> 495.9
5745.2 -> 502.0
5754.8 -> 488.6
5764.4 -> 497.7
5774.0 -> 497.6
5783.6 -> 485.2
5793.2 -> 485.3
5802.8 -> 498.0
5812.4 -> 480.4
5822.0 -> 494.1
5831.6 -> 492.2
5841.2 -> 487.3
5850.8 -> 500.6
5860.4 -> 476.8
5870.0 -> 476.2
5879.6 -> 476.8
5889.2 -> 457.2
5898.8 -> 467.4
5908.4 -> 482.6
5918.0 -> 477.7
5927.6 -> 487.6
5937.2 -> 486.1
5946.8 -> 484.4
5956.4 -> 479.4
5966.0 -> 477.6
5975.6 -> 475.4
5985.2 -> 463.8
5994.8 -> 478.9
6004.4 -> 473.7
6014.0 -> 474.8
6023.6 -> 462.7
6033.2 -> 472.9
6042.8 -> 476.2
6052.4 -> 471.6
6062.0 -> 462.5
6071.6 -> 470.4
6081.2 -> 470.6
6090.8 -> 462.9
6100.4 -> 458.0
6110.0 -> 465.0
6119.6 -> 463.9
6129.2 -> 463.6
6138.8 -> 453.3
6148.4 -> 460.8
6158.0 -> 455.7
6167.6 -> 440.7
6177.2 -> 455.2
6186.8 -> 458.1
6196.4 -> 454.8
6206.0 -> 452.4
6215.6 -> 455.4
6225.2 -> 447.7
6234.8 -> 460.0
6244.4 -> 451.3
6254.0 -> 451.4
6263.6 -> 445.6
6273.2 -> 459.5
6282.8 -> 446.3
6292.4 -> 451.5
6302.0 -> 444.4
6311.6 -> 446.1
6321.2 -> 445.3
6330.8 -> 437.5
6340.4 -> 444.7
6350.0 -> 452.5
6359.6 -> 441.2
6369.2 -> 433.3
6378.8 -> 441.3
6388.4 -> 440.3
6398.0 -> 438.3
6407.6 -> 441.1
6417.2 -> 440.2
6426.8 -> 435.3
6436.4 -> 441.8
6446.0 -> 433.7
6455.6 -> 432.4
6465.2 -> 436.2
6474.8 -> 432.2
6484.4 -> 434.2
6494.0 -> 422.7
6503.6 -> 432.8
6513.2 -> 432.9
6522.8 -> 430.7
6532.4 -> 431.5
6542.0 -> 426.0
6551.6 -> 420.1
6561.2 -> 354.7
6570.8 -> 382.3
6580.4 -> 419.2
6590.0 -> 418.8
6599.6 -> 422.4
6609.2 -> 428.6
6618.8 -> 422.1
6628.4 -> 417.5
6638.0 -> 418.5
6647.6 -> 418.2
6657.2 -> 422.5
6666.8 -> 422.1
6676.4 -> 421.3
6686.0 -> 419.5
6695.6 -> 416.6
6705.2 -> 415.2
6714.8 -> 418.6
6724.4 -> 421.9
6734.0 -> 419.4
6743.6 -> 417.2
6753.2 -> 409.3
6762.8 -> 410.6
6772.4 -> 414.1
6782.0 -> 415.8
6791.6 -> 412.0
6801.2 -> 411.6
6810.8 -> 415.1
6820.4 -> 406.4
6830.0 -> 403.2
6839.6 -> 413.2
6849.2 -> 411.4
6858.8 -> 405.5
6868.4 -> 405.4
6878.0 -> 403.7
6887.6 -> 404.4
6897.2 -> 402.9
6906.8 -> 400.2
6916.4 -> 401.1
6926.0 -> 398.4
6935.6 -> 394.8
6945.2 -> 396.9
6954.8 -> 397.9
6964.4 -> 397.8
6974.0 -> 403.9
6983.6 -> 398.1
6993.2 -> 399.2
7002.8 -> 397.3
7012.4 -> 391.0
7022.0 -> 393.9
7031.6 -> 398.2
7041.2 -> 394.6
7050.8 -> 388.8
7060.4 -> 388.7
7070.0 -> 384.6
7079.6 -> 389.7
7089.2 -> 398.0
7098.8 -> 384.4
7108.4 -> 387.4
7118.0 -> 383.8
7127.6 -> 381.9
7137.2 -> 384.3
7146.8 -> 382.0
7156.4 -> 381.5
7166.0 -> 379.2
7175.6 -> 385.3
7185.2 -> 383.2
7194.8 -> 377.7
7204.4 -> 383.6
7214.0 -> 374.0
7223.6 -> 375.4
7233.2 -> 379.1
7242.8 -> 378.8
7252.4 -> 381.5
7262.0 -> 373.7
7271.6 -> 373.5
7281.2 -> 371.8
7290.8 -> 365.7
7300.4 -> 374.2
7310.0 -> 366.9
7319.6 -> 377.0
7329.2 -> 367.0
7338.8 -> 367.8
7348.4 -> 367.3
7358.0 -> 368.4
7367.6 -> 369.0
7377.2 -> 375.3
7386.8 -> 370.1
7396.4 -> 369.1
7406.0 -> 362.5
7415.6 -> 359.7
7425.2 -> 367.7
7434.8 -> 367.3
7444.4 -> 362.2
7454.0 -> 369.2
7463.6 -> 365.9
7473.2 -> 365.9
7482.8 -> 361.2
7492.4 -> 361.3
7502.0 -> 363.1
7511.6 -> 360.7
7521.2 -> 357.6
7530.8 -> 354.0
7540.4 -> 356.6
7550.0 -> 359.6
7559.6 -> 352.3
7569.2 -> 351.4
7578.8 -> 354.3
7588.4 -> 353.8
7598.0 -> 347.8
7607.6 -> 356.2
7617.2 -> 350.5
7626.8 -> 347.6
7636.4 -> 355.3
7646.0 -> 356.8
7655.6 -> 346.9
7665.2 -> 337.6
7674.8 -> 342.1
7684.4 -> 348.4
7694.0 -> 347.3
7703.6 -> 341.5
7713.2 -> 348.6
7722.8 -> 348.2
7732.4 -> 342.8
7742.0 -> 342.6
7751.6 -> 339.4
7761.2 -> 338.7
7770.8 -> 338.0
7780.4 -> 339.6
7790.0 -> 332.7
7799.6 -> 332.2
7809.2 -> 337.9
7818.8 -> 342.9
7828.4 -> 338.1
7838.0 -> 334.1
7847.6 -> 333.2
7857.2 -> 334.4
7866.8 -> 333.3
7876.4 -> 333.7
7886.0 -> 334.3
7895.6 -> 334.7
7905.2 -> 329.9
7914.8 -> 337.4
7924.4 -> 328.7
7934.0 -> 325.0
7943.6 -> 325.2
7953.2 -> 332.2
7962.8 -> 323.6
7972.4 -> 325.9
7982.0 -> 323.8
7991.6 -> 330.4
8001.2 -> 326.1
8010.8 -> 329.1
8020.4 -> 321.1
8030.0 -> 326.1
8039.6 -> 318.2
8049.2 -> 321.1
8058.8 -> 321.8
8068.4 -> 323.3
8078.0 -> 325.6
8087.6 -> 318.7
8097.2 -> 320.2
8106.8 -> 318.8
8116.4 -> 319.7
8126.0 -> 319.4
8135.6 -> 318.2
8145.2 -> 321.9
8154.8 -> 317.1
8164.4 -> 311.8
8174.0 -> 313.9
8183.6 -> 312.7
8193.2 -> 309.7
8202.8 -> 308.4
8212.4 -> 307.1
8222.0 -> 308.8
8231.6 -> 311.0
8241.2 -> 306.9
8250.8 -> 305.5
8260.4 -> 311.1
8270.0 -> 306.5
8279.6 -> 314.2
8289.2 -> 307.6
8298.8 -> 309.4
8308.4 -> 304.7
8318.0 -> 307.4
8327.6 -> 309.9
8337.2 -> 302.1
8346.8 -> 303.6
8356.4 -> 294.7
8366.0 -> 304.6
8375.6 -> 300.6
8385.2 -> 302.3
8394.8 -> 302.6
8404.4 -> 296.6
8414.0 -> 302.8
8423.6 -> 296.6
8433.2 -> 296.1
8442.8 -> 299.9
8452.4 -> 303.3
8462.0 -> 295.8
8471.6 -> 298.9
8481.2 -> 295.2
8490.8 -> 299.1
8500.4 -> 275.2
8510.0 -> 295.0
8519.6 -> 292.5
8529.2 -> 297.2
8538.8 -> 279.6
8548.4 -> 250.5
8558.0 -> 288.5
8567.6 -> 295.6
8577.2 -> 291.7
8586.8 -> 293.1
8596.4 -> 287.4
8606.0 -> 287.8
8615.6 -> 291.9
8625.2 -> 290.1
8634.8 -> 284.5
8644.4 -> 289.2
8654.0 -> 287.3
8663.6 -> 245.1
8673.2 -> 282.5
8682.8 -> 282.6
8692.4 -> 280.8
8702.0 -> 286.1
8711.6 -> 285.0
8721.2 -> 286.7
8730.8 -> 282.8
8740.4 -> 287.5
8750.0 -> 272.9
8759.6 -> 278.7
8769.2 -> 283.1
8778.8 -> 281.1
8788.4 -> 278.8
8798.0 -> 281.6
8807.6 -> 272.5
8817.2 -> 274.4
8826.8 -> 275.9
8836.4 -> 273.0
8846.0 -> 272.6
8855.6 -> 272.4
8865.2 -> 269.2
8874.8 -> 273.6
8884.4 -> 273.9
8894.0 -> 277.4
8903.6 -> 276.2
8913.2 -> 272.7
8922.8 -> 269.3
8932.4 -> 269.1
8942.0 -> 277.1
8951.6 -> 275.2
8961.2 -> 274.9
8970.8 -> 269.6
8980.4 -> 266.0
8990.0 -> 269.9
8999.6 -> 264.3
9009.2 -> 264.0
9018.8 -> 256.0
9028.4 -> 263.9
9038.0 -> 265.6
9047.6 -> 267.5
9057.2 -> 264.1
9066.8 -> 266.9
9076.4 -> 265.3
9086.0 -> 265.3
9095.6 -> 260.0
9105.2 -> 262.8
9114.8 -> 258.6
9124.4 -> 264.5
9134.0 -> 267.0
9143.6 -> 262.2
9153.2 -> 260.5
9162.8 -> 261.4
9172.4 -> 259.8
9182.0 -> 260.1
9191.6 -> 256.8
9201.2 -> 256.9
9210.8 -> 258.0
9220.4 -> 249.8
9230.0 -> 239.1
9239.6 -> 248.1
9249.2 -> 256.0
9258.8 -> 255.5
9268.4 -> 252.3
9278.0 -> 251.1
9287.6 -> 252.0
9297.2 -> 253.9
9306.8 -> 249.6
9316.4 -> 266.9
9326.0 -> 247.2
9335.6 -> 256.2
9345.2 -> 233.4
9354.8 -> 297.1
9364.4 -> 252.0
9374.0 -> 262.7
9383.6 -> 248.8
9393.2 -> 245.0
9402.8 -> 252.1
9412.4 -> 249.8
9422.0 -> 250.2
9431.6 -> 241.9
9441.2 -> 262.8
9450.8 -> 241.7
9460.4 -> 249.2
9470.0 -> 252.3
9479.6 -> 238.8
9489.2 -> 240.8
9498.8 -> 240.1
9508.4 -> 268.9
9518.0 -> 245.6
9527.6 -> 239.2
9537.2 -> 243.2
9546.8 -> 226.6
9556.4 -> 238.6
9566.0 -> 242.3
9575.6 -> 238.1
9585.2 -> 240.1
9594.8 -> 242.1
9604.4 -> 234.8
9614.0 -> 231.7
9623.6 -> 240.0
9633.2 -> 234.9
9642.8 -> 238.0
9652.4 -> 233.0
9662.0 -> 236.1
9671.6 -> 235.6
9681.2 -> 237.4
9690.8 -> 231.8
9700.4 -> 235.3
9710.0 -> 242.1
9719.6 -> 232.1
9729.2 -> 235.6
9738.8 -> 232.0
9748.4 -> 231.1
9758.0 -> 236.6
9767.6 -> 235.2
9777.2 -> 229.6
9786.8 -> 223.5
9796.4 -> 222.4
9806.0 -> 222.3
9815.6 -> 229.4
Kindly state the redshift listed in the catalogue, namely 0.00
